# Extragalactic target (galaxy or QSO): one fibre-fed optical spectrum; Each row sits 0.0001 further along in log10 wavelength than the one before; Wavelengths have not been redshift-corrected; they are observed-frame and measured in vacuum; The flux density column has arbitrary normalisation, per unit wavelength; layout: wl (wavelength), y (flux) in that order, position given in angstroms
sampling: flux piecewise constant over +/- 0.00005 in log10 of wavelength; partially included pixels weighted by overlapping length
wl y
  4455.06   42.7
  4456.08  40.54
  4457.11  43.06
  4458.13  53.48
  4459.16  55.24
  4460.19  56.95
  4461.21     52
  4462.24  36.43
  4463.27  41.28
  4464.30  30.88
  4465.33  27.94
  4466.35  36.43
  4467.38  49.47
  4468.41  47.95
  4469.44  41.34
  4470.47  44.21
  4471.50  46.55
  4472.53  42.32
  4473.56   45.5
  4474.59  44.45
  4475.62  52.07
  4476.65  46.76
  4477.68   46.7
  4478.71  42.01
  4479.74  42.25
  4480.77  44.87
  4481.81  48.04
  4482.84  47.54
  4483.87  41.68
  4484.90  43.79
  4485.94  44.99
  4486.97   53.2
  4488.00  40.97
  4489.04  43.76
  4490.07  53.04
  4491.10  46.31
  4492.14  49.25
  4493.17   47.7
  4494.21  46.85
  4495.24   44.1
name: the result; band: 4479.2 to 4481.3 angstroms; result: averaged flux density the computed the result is 43.4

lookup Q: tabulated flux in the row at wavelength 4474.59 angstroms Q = 44.45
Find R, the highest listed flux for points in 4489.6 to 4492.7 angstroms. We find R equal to 53.04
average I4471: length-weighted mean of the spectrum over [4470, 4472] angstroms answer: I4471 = 45.4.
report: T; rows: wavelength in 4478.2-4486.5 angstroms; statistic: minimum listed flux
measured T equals 41.68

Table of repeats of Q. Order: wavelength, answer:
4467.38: 49.47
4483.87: 41.68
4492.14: 49.25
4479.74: 42.25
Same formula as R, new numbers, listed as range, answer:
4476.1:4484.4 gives 48.04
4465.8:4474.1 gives 49.47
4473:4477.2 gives 52.07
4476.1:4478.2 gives 46.76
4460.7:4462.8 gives 52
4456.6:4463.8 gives 56.95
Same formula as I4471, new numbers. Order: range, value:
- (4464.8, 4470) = 40.6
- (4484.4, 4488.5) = 45.8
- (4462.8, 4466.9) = 34.2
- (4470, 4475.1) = 44.6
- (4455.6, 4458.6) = 45.7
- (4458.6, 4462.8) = 50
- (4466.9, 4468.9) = 48.7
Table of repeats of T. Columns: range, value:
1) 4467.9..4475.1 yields 41.34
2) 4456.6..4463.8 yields 36.43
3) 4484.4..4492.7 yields 40.97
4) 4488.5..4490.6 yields 43.76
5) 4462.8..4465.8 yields 27.94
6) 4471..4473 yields 42.32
